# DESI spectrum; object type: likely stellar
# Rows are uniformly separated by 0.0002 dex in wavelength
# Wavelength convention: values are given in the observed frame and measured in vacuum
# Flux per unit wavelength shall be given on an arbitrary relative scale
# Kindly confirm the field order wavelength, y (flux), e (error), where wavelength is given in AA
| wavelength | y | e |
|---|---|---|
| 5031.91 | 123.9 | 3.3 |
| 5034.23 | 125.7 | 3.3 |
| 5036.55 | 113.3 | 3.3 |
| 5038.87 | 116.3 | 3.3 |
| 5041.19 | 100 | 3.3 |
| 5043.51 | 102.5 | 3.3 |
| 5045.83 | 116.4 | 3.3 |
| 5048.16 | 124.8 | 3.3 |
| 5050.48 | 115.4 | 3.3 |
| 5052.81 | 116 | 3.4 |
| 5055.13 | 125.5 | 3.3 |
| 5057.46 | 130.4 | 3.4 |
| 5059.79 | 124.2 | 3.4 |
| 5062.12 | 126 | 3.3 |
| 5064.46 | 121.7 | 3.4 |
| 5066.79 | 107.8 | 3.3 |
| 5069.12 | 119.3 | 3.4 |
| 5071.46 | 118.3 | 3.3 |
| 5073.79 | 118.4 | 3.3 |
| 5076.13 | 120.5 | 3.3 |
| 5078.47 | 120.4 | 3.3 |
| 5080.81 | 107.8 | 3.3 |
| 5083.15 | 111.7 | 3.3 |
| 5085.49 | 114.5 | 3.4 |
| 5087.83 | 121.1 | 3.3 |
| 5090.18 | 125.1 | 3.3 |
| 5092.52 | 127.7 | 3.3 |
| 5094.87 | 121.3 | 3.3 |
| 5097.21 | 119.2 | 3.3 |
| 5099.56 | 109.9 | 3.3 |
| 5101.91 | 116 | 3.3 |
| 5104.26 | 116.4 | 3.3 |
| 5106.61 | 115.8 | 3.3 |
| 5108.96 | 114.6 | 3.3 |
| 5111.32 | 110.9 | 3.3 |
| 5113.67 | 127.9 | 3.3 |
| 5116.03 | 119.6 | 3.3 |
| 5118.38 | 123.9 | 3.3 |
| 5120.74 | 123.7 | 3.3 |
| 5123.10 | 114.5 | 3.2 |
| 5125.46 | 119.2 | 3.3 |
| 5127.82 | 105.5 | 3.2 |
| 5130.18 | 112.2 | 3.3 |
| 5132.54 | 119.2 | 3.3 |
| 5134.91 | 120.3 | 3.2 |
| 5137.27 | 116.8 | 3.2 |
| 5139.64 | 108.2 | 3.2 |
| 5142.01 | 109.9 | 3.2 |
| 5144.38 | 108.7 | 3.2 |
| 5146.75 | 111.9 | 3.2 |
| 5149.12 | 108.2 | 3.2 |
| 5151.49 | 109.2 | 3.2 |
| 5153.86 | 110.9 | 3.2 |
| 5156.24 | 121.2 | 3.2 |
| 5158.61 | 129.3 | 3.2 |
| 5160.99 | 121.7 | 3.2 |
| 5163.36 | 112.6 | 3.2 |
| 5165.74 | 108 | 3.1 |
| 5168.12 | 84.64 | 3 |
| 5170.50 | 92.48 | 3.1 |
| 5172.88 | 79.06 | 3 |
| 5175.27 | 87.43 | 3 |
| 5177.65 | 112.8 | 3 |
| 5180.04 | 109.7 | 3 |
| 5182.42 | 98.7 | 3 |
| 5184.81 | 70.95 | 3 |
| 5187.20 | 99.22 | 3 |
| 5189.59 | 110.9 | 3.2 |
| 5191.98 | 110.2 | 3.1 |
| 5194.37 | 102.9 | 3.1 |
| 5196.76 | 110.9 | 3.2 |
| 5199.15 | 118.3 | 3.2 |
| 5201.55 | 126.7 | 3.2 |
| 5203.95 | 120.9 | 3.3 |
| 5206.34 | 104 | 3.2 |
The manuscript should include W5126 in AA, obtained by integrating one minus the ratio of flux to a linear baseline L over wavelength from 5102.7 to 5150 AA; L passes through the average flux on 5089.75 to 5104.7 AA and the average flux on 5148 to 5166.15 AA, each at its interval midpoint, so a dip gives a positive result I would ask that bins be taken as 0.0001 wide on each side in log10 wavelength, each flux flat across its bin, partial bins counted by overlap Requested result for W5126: 0.8 AA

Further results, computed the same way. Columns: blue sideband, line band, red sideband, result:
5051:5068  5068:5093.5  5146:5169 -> 0.18 AA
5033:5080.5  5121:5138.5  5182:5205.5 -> -0.56 AA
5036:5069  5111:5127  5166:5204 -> -1.54 AA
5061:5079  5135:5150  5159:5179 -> -0.78 AA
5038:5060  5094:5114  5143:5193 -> -0.92 AA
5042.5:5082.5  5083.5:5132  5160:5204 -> -2.14 AA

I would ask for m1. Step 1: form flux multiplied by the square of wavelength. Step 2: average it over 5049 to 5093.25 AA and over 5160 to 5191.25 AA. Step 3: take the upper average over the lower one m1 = 0.86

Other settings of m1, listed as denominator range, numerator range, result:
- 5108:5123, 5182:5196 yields 0.85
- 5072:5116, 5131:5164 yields 1.00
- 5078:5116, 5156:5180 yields 0.91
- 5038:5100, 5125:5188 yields 0.94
